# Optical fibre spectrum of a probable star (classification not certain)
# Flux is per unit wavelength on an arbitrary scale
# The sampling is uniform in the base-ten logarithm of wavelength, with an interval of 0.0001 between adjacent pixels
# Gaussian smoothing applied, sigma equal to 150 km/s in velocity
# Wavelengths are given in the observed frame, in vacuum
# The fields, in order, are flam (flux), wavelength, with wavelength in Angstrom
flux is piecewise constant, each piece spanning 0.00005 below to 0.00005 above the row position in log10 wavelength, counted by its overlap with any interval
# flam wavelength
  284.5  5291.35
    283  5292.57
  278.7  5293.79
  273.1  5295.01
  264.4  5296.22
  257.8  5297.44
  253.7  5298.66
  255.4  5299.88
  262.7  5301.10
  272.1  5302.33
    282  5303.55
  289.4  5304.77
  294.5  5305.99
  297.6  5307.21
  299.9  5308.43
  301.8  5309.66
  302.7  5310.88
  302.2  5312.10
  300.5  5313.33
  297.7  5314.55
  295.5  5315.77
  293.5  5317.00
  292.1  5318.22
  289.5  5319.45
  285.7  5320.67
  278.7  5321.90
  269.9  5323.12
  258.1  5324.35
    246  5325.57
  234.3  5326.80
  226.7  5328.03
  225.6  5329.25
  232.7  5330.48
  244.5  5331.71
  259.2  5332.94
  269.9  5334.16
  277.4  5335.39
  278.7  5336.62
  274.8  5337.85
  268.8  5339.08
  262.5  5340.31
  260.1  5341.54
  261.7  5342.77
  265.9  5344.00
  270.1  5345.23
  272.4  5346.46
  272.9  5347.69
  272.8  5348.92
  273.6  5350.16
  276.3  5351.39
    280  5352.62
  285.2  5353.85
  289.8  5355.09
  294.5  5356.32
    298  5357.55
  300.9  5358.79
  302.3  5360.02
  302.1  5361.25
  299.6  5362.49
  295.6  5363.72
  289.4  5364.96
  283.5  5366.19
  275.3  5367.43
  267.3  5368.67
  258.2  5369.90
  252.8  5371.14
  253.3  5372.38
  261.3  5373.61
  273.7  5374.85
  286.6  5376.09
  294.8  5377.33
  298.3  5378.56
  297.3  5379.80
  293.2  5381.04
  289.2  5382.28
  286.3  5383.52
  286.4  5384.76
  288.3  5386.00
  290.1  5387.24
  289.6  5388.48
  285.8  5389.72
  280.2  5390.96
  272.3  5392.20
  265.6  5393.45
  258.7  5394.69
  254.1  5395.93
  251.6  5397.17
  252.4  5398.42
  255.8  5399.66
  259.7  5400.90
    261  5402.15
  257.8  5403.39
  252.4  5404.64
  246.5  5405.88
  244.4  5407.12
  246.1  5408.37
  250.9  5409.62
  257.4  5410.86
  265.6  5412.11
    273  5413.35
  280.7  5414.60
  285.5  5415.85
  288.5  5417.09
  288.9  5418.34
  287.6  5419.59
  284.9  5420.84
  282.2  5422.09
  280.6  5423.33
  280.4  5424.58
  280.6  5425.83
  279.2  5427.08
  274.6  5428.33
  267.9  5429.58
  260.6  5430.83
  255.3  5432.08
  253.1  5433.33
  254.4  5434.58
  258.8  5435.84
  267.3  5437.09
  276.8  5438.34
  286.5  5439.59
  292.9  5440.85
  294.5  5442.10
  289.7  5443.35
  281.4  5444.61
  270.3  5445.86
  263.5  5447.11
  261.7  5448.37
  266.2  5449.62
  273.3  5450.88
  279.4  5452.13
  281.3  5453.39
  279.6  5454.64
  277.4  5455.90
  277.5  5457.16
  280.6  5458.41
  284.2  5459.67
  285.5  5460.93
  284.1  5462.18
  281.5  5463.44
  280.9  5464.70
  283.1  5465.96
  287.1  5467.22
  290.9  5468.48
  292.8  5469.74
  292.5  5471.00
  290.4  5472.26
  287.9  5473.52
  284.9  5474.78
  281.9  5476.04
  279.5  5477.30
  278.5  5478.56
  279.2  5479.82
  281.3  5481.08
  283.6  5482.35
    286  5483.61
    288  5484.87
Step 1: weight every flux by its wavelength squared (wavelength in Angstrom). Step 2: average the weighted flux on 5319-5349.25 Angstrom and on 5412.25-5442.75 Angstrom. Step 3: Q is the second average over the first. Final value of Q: 1.1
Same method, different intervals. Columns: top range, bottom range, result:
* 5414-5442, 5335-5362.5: 1.02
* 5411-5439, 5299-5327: 1.01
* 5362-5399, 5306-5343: 1.04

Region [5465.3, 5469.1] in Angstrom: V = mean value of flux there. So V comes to 287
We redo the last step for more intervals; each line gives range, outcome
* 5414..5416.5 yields 284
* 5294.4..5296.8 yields 270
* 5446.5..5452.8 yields 269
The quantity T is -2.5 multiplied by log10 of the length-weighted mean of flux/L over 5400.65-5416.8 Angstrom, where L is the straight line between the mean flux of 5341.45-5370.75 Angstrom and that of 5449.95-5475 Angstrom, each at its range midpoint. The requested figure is 0.09 mag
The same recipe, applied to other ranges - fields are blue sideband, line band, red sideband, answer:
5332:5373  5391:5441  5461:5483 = 0.055 mag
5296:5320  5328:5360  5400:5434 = 0.036 mag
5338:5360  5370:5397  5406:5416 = -0.039 mag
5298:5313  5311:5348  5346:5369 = 0.062 mag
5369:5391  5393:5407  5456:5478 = 0.107 mag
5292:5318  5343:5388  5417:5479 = -0.003 mag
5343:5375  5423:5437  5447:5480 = 0.053 mag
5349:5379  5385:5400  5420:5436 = 0.025 mag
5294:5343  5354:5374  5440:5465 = -0.032 mag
